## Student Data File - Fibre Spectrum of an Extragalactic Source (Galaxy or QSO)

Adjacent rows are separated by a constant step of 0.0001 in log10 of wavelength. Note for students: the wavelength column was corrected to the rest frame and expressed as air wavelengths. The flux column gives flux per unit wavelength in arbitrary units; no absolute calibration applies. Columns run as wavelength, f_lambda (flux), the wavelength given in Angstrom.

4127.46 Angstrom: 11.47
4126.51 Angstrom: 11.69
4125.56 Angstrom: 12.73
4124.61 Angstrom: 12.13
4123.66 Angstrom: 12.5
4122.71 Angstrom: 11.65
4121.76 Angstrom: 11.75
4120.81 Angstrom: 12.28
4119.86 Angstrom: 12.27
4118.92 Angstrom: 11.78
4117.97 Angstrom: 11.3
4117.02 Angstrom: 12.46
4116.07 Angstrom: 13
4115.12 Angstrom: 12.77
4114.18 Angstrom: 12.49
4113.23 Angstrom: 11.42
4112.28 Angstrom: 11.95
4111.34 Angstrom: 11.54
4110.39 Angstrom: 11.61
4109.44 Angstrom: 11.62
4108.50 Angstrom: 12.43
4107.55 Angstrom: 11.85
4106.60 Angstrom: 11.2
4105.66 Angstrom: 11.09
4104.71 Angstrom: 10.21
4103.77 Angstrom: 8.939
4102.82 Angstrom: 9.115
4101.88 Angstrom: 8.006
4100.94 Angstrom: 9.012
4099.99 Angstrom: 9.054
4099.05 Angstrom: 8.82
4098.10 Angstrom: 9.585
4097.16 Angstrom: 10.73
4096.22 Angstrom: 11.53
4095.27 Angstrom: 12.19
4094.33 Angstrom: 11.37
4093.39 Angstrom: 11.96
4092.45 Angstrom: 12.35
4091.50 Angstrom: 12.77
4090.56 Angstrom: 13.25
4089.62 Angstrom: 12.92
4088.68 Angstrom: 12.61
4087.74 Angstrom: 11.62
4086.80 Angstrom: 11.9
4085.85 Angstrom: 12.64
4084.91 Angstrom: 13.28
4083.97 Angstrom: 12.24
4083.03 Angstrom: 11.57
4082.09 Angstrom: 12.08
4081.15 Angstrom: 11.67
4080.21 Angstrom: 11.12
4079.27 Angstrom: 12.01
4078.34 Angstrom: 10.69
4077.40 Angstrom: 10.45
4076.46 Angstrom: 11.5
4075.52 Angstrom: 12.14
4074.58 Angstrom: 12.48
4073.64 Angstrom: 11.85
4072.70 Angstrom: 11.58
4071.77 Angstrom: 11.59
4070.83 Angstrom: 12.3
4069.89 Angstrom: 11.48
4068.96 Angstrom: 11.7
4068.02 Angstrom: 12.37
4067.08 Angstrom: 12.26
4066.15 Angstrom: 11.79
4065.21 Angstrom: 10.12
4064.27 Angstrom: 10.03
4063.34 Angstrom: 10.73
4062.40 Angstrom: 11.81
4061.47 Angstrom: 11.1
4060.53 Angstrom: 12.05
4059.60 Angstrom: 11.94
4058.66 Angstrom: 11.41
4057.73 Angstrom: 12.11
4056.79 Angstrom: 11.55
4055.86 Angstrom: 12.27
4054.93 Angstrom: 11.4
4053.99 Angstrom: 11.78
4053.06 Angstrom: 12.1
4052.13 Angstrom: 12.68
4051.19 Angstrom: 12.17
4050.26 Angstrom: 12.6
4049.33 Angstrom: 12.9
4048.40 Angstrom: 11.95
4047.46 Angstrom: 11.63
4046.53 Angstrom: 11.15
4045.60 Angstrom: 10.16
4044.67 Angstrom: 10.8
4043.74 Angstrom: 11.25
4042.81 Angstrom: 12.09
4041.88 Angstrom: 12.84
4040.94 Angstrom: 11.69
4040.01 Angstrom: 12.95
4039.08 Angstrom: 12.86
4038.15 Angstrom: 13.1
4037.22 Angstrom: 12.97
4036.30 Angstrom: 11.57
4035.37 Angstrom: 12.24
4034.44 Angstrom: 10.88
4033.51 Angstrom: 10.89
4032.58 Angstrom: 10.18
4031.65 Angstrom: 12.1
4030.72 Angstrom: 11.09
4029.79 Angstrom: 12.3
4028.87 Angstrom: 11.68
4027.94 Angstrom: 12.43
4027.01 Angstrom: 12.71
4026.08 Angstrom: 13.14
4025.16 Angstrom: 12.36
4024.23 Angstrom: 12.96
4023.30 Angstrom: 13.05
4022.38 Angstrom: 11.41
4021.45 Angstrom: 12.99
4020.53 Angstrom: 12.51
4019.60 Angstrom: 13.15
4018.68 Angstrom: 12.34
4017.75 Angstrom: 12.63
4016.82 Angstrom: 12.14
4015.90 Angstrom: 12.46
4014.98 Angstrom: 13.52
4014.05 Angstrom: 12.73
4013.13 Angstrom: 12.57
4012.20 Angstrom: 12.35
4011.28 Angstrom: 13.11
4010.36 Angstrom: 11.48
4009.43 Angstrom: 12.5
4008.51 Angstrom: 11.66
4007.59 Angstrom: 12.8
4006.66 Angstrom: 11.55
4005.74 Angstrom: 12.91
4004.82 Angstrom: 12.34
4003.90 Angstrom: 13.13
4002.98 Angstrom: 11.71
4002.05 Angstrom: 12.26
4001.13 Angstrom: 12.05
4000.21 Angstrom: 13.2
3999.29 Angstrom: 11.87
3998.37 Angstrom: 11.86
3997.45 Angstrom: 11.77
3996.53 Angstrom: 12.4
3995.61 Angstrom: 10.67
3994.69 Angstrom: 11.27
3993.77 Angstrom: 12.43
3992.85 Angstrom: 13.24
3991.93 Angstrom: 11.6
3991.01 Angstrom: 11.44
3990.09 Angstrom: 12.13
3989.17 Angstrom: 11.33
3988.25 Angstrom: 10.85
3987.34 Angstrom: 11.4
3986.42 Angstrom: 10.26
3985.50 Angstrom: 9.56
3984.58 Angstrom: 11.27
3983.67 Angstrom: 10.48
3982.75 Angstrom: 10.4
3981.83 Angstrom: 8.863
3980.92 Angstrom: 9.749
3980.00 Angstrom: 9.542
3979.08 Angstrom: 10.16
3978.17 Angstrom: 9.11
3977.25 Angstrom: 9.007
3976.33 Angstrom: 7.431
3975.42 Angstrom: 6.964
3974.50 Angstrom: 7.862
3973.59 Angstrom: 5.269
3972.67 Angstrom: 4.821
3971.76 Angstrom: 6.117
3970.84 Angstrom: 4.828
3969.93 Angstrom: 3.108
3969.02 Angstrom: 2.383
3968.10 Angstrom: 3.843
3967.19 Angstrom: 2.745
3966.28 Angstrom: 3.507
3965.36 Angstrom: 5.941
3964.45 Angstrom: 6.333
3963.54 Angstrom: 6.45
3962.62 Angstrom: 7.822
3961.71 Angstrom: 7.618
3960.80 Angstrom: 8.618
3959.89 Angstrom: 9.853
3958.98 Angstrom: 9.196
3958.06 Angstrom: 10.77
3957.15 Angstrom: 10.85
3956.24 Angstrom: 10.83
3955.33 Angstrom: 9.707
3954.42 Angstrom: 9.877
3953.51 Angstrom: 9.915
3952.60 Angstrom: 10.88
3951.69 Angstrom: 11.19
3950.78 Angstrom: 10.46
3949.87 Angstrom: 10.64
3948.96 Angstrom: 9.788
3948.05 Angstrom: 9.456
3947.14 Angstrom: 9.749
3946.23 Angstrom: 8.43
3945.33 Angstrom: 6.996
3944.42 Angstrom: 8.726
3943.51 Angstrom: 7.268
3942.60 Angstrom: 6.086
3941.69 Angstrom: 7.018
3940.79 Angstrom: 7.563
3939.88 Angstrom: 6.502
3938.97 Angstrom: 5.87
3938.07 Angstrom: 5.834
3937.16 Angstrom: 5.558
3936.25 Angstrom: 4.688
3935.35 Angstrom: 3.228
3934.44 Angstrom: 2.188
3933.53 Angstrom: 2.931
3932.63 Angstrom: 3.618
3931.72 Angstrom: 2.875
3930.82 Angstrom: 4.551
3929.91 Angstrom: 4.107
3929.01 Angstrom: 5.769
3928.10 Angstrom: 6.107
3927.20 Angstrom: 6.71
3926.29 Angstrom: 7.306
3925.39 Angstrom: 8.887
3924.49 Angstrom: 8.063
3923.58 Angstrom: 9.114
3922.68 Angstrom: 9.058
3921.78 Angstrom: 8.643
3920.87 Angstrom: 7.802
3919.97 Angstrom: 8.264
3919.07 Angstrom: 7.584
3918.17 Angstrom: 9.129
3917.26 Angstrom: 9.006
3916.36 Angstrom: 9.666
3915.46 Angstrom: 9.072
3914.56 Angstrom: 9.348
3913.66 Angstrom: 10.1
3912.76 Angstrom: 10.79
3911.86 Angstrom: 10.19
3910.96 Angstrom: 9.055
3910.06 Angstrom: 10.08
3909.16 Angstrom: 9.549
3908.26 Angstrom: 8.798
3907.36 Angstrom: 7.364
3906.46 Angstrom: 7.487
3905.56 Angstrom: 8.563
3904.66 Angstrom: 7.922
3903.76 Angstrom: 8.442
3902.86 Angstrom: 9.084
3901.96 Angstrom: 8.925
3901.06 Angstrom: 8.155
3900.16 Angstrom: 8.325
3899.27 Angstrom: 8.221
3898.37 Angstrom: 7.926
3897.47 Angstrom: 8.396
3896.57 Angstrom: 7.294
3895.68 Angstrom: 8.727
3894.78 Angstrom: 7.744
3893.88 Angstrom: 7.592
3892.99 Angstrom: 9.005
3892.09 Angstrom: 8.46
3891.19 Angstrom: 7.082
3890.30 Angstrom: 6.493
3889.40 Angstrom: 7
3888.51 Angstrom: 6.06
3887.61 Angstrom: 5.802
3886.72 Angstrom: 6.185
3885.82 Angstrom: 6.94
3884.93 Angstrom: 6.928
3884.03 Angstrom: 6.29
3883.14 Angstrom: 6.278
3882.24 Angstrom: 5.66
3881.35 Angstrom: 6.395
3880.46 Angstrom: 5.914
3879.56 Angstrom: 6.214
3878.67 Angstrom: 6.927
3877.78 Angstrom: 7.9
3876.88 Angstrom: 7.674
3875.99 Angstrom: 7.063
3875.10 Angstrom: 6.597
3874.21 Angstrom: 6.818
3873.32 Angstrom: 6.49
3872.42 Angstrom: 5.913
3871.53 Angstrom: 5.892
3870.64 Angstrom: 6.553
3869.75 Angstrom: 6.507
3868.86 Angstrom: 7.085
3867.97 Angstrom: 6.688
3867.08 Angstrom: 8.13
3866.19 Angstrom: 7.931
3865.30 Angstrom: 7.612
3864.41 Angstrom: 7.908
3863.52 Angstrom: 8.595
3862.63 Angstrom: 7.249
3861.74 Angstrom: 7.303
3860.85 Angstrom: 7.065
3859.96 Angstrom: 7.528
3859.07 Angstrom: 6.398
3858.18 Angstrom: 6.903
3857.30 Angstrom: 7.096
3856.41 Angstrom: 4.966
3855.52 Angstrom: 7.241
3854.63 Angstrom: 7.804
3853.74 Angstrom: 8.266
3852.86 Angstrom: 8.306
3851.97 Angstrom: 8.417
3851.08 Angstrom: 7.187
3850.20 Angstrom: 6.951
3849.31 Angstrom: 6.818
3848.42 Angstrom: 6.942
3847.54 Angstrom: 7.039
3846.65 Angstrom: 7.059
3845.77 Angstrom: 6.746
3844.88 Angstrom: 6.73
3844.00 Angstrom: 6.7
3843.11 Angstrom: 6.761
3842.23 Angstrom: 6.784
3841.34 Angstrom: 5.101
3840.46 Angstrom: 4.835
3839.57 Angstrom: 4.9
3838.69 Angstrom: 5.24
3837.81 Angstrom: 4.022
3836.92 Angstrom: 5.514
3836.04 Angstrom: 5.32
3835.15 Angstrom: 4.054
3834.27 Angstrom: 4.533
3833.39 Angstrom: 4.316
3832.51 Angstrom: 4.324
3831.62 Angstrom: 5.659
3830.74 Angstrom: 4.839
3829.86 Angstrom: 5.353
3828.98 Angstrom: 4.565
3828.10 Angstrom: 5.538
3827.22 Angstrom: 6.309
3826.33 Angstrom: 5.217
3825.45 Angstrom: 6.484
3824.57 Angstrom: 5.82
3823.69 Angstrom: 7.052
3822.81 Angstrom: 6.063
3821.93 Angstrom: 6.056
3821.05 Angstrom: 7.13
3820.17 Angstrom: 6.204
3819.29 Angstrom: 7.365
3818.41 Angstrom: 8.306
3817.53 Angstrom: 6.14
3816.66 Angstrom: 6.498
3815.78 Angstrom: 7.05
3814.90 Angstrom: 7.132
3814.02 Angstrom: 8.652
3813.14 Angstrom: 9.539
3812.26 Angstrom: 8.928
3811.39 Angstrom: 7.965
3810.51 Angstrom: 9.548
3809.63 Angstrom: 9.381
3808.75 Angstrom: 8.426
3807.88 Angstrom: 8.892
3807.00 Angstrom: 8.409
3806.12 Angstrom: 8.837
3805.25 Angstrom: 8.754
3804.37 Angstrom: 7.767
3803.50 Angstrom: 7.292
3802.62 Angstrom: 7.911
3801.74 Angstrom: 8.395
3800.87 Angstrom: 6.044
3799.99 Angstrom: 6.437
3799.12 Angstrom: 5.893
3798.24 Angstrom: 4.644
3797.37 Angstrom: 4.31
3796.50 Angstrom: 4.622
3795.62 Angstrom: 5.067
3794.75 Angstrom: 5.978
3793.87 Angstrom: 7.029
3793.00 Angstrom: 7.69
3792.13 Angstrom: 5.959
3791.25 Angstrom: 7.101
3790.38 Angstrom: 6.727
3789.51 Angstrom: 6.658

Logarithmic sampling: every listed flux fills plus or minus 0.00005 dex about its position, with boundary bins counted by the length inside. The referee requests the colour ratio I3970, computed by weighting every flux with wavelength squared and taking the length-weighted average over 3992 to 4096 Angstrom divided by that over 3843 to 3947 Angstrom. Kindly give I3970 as 1.79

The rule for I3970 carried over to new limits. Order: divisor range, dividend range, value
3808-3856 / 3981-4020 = 1.97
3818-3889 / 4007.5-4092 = 2.05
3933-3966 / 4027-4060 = 1.58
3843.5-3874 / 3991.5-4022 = 1.87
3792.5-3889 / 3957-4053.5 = 1.74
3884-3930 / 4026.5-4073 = 1.56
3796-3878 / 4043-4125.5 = 1.94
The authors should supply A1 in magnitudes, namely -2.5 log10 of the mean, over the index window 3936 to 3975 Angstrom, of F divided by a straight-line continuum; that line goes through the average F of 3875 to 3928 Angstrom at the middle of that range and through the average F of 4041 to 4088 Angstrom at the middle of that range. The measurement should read 0.22 mag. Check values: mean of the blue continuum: 7.95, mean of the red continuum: 11.7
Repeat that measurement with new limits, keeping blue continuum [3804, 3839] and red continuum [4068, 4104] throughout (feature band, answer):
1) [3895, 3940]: 0.12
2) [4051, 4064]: -0.08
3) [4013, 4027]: -0.23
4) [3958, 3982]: 0.33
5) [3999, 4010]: -0.23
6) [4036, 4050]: -0.13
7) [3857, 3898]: 0.09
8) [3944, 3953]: -0.08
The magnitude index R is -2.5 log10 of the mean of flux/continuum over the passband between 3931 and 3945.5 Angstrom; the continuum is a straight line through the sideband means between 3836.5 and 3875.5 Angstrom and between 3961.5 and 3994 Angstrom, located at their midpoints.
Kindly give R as 0.395 mag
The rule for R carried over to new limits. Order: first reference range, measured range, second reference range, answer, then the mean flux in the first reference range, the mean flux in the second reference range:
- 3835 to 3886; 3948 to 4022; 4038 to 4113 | -0.06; 6.71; 11.6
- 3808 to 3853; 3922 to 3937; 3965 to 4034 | 0.50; 6.51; 10.6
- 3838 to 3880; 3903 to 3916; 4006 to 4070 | -0.09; 6.9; 12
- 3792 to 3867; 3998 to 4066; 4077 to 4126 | -0.17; 6.73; 11.5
